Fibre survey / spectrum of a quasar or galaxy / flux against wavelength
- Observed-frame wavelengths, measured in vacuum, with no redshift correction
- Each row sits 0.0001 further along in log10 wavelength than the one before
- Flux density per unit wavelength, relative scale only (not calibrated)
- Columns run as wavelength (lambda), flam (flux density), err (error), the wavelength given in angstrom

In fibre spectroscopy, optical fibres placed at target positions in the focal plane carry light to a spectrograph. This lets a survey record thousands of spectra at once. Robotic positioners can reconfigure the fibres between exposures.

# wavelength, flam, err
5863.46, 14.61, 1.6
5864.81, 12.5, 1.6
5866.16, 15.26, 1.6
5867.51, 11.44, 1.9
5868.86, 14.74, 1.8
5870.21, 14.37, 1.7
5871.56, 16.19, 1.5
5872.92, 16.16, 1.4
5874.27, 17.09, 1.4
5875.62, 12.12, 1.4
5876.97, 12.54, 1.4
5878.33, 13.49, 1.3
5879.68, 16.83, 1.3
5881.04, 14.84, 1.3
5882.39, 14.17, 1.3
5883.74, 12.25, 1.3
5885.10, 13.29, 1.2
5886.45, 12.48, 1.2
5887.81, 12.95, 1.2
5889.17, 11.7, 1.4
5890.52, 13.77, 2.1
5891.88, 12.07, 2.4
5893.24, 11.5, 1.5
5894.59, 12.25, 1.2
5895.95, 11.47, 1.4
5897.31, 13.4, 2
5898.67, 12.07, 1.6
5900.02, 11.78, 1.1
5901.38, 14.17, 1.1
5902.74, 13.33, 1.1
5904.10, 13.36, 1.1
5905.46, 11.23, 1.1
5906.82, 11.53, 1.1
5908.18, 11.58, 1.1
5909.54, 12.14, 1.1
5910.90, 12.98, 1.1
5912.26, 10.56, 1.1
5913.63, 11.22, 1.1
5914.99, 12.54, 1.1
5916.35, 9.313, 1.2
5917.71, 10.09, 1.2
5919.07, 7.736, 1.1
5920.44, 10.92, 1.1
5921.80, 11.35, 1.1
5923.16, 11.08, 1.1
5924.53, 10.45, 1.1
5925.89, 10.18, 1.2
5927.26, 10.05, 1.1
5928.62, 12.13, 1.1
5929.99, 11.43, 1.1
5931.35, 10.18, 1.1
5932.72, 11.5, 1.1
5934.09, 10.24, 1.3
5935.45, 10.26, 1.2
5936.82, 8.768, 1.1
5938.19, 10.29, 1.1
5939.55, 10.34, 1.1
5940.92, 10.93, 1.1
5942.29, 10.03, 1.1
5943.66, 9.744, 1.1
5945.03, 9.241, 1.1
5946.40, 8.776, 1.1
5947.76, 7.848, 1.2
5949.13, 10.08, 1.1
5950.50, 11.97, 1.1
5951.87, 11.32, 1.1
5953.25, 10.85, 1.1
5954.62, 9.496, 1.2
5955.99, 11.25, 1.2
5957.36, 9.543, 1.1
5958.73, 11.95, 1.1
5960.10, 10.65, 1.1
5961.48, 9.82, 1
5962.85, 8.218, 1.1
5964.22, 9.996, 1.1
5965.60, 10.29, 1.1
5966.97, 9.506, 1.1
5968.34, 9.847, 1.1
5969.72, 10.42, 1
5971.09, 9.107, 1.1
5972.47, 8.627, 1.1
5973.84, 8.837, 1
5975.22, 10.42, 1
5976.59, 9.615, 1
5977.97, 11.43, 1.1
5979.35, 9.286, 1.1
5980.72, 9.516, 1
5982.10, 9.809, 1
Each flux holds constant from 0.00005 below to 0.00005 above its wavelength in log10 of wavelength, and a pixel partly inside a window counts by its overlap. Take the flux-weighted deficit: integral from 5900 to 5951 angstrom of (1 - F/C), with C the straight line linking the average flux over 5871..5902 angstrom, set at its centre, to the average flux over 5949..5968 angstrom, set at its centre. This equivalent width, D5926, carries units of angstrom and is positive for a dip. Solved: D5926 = 4.2 angstrom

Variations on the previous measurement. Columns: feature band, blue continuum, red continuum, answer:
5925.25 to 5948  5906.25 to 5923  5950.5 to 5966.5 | 1.1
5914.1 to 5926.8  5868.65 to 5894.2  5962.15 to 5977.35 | 1.6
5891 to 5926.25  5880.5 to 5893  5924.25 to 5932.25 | 0.8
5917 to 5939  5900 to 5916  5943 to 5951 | 0.8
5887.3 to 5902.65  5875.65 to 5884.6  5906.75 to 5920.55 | 0.1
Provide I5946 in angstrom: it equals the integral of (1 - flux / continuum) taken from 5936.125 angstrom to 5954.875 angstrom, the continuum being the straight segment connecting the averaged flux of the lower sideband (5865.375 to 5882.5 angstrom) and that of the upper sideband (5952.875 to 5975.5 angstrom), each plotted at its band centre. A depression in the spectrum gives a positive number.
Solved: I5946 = 1.5 angstrom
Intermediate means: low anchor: 14.6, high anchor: 9.91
